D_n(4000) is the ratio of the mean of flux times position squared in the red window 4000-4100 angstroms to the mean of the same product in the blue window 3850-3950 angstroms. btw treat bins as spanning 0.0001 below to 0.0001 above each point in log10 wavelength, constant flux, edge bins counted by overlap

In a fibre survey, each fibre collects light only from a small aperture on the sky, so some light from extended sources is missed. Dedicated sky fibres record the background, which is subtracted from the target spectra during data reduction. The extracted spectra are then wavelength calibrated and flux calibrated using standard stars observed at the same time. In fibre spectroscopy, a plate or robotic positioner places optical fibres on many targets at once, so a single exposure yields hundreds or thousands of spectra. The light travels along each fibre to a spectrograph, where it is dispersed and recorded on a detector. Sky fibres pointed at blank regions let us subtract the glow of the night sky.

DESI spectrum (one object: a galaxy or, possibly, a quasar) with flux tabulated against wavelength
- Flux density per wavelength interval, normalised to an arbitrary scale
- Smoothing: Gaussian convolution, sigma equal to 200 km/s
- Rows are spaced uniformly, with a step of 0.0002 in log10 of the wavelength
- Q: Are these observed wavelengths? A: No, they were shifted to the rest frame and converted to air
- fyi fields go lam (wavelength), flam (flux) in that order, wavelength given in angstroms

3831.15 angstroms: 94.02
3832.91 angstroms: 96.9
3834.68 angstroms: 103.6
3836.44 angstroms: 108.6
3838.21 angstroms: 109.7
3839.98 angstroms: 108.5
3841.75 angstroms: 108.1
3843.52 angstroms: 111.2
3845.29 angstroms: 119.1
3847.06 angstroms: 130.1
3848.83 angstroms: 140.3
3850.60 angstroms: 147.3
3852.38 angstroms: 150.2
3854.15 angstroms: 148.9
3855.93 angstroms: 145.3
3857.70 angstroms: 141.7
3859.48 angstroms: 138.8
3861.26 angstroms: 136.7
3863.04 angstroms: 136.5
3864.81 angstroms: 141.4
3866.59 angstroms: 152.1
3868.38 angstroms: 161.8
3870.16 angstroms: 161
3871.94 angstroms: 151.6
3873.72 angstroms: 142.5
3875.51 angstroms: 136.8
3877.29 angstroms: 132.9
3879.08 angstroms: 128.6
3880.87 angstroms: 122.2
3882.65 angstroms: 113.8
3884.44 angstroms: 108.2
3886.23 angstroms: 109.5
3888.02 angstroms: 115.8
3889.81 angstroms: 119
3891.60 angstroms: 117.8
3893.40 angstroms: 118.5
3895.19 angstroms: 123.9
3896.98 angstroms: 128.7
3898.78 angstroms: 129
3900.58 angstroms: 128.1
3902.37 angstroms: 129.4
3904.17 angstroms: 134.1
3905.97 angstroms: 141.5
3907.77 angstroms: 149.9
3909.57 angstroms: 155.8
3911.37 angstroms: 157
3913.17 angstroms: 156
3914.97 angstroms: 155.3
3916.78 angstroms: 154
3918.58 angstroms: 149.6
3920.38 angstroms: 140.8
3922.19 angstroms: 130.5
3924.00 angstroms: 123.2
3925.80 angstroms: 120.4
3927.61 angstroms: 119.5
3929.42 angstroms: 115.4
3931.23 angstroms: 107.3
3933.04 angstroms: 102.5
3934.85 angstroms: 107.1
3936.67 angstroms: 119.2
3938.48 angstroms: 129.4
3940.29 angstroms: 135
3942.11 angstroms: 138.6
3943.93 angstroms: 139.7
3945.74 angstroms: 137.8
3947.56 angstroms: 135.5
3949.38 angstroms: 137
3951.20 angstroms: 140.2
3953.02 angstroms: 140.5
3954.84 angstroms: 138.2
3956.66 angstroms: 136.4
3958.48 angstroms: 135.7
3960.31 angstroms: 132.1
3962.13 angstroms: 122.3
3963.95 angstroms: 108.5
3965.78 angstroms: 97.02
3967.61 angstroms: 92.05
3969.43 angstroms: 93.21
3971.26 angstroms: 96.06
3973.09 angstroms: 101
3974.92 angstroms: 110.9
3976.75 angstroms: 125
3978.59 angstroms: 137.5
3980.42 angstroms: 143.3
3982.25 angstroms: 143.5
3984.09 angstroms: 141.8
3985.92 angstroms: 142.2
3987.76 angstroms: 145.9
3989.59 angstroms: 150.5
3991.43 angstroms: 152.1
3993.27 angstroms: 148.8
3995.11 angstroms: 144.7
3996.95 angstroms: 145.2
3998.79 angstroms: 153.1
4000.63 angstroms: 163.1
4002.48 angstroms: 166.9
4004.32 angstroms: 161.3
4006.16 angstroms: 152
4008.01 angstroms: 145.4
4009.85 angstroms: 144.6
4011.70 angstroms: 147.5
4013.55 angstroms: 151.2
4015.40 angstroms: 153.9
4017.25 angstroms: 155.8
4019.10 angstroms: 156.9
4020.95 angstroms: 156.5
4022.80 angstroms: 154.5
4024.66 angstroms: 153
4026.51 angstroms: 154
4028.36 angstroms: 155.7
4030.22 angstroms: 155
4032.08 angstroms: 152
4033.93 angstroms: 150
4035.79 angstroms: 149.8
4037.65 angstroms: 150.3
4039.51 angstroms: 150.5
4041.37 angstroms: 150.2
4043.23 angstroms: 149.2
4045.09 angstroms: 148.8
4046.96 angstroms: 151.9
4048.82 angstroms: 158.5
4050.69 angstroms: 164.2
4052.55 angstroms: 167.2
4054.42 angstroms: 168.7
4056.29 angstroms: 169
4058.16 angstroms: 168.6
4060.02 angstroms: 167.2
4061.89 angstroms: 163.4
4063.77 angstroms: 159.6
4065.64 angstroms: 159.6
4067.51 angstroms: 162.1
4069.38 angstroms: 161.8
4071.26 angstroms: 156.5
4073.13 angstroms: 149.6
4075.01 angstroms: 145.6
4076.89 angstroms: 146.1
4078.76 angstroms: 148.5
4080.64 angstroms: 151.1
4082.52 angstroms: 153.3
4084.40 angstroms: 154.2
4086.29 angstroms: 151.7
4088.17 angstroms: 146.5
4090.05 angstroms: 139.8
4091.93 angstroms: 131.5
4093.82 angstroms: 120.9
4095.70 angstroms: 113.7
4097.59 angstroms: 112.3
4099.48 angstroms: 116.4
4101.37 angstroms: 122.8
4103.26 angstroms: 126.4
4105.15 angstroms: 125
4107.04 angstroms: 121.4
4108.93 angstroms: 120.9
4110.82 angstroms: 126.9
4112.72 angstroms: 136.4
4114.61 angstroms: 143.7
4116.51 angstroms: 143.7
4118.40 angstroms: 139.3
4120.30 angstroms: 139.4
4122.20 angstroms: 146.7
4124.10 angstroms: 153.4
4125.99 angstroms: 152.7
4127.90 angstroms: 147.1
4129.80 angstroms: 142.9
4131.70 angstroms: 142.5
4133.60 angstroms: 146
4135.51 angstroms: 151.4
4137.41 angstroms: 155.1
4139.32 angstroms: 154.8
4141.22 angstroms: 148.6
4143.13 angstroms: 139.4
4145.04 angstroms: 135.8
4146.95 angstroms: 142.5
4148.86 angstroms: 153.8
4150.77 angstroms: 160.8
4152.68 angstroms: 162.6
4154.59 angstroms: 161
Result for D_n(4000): 1.2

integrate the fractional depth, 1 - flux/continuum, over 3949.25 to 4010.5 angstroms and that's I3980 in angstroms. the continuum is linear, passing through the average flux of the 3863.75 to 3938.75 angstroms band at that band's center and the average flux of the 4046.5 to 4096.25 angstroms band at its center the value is 3.0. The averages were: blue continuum 132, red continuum 153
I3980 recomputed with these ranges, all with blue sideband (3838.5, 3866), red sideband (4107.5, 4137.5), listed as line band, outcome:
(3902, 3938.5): 0.6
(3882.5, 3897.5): 1.9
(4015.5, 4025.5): -1.2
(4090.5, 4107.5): 2.4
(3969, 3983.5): 1.8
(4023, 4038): -1.4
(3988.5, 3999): -0.8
